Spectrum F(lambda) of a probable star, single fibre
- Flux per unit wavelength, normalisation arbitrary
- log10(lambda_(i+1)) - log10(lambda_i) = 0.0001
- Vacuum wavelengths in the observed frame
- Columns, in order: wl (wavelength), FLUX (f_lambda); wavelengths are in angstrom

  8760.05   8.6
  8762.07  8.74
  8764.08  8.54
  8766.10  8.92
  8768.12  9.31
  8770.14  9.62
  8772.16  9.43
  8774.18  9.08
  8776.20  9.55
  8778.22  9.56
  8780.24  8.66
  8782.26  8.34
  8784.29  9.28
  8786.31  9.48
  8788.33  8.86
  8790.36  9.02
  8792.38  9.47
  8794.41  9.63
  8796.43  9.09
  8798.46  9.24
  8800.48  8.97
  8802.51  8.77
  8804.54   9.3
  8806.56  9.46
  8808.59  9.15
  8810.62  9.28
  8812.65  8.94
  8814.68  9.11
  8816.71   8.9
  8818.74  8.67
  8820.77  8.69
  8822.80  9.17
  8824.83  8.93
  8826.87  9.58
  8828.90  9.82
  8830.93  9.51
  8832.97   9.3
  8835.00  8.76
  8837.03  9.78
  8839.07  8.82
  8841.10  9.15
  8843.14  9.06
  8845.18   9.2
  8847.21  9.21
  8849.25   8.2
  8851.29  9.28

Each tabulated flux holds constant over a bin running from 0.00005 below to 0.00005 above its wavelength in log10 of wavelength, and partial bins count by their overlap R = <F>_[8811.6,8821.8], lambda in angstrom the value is 8.86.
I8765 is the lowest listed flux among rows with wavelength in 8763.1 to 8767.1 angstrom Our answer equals 8.54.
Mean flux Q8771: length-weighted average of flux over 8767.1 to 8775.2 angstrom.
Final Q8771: 9.36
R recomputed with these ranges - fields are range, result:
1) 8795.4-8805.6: 9.08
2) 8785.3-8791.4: 9.13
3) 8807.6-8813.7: 9.12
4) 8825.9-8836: 9.4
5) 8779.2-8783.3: 8.5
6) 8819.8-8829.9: 9.24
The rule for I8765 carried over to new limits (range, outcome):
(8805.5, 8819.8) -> 8.67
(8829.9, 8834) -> 9.3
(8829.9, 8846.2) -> 8.76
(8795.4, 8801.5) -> 8.97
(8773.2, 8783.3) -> 8.34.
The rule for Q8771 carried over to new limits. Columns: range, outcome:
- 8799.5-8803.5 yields 8.86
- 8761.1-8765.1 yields 8.65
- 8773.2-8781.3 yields 9.21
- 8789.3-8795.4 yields 9.36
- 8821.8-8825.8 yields 9.05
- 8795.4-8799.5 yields 9.18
